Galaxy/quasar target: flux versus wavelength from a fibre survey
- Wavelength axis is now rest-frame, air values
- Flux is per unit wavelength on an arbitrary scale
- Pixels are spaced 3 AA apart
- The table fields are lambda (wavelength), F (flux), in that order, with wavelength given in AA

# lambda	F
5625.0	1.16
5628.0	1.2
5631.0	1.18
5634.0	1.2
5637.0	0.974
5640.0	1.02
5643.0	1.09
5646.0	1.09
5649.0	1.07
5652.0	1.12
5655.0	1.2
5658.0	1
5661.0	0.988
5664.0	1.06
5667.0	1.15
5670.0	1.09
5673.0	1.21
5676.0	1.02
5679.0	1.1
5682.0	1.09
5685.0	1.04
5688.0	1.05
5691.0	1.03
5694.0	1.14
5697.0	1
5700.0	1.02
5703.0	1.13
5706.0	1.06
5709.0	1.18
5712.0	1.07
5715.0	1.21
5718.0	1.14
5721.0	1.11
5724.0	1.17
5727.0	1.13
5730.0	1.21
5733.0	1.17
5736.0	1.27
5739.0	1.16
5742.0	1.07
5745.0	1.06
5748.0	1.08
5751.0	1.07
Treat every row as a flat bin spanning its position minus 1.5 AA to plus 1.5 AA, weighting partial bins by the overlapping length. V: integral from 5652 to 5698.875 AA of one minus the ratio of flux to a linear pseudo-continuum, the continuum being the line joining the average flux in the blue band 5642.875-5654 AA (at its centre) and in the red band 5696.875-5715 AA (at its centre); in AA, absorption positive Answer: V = 0.7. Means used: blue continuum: 1.1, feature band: 1.08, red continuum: 1.09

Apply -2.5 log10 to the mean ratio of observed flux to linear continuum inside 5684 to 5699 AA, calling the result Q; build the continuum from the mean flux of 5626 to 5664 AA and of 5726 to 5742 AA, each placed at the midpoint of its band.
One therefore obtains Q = 0.09 mag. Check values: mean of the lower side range 1.09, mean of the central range 1.05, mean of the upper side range 1.18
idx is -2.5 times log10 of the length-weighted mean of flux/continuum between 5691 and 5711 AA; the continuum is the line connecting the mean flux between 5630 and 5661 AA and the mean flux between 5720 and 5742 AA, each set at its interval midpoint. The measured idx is 0.06 mag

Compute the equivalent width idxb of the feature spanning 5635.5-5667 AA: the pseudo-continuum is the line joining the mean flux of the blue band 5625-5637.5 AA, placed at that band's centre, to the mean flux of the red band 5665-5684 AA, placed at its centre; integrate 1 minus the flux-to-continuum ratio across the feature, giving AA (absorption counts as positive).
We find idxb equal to 1.9 AA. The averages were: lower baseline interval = 1.15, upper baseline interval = 1.11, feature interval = 1.07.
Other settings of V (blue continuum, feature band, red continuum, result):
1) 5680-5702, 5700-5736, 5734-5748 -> -1.5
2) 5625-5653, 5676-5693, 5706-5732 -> 1.0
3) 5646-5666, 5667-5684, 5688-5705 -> -0.6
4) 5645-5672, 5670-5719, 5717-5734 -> 1.4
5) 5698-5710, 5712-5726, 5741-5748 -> -0.8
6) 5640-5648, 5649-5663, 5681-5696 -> 0.0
